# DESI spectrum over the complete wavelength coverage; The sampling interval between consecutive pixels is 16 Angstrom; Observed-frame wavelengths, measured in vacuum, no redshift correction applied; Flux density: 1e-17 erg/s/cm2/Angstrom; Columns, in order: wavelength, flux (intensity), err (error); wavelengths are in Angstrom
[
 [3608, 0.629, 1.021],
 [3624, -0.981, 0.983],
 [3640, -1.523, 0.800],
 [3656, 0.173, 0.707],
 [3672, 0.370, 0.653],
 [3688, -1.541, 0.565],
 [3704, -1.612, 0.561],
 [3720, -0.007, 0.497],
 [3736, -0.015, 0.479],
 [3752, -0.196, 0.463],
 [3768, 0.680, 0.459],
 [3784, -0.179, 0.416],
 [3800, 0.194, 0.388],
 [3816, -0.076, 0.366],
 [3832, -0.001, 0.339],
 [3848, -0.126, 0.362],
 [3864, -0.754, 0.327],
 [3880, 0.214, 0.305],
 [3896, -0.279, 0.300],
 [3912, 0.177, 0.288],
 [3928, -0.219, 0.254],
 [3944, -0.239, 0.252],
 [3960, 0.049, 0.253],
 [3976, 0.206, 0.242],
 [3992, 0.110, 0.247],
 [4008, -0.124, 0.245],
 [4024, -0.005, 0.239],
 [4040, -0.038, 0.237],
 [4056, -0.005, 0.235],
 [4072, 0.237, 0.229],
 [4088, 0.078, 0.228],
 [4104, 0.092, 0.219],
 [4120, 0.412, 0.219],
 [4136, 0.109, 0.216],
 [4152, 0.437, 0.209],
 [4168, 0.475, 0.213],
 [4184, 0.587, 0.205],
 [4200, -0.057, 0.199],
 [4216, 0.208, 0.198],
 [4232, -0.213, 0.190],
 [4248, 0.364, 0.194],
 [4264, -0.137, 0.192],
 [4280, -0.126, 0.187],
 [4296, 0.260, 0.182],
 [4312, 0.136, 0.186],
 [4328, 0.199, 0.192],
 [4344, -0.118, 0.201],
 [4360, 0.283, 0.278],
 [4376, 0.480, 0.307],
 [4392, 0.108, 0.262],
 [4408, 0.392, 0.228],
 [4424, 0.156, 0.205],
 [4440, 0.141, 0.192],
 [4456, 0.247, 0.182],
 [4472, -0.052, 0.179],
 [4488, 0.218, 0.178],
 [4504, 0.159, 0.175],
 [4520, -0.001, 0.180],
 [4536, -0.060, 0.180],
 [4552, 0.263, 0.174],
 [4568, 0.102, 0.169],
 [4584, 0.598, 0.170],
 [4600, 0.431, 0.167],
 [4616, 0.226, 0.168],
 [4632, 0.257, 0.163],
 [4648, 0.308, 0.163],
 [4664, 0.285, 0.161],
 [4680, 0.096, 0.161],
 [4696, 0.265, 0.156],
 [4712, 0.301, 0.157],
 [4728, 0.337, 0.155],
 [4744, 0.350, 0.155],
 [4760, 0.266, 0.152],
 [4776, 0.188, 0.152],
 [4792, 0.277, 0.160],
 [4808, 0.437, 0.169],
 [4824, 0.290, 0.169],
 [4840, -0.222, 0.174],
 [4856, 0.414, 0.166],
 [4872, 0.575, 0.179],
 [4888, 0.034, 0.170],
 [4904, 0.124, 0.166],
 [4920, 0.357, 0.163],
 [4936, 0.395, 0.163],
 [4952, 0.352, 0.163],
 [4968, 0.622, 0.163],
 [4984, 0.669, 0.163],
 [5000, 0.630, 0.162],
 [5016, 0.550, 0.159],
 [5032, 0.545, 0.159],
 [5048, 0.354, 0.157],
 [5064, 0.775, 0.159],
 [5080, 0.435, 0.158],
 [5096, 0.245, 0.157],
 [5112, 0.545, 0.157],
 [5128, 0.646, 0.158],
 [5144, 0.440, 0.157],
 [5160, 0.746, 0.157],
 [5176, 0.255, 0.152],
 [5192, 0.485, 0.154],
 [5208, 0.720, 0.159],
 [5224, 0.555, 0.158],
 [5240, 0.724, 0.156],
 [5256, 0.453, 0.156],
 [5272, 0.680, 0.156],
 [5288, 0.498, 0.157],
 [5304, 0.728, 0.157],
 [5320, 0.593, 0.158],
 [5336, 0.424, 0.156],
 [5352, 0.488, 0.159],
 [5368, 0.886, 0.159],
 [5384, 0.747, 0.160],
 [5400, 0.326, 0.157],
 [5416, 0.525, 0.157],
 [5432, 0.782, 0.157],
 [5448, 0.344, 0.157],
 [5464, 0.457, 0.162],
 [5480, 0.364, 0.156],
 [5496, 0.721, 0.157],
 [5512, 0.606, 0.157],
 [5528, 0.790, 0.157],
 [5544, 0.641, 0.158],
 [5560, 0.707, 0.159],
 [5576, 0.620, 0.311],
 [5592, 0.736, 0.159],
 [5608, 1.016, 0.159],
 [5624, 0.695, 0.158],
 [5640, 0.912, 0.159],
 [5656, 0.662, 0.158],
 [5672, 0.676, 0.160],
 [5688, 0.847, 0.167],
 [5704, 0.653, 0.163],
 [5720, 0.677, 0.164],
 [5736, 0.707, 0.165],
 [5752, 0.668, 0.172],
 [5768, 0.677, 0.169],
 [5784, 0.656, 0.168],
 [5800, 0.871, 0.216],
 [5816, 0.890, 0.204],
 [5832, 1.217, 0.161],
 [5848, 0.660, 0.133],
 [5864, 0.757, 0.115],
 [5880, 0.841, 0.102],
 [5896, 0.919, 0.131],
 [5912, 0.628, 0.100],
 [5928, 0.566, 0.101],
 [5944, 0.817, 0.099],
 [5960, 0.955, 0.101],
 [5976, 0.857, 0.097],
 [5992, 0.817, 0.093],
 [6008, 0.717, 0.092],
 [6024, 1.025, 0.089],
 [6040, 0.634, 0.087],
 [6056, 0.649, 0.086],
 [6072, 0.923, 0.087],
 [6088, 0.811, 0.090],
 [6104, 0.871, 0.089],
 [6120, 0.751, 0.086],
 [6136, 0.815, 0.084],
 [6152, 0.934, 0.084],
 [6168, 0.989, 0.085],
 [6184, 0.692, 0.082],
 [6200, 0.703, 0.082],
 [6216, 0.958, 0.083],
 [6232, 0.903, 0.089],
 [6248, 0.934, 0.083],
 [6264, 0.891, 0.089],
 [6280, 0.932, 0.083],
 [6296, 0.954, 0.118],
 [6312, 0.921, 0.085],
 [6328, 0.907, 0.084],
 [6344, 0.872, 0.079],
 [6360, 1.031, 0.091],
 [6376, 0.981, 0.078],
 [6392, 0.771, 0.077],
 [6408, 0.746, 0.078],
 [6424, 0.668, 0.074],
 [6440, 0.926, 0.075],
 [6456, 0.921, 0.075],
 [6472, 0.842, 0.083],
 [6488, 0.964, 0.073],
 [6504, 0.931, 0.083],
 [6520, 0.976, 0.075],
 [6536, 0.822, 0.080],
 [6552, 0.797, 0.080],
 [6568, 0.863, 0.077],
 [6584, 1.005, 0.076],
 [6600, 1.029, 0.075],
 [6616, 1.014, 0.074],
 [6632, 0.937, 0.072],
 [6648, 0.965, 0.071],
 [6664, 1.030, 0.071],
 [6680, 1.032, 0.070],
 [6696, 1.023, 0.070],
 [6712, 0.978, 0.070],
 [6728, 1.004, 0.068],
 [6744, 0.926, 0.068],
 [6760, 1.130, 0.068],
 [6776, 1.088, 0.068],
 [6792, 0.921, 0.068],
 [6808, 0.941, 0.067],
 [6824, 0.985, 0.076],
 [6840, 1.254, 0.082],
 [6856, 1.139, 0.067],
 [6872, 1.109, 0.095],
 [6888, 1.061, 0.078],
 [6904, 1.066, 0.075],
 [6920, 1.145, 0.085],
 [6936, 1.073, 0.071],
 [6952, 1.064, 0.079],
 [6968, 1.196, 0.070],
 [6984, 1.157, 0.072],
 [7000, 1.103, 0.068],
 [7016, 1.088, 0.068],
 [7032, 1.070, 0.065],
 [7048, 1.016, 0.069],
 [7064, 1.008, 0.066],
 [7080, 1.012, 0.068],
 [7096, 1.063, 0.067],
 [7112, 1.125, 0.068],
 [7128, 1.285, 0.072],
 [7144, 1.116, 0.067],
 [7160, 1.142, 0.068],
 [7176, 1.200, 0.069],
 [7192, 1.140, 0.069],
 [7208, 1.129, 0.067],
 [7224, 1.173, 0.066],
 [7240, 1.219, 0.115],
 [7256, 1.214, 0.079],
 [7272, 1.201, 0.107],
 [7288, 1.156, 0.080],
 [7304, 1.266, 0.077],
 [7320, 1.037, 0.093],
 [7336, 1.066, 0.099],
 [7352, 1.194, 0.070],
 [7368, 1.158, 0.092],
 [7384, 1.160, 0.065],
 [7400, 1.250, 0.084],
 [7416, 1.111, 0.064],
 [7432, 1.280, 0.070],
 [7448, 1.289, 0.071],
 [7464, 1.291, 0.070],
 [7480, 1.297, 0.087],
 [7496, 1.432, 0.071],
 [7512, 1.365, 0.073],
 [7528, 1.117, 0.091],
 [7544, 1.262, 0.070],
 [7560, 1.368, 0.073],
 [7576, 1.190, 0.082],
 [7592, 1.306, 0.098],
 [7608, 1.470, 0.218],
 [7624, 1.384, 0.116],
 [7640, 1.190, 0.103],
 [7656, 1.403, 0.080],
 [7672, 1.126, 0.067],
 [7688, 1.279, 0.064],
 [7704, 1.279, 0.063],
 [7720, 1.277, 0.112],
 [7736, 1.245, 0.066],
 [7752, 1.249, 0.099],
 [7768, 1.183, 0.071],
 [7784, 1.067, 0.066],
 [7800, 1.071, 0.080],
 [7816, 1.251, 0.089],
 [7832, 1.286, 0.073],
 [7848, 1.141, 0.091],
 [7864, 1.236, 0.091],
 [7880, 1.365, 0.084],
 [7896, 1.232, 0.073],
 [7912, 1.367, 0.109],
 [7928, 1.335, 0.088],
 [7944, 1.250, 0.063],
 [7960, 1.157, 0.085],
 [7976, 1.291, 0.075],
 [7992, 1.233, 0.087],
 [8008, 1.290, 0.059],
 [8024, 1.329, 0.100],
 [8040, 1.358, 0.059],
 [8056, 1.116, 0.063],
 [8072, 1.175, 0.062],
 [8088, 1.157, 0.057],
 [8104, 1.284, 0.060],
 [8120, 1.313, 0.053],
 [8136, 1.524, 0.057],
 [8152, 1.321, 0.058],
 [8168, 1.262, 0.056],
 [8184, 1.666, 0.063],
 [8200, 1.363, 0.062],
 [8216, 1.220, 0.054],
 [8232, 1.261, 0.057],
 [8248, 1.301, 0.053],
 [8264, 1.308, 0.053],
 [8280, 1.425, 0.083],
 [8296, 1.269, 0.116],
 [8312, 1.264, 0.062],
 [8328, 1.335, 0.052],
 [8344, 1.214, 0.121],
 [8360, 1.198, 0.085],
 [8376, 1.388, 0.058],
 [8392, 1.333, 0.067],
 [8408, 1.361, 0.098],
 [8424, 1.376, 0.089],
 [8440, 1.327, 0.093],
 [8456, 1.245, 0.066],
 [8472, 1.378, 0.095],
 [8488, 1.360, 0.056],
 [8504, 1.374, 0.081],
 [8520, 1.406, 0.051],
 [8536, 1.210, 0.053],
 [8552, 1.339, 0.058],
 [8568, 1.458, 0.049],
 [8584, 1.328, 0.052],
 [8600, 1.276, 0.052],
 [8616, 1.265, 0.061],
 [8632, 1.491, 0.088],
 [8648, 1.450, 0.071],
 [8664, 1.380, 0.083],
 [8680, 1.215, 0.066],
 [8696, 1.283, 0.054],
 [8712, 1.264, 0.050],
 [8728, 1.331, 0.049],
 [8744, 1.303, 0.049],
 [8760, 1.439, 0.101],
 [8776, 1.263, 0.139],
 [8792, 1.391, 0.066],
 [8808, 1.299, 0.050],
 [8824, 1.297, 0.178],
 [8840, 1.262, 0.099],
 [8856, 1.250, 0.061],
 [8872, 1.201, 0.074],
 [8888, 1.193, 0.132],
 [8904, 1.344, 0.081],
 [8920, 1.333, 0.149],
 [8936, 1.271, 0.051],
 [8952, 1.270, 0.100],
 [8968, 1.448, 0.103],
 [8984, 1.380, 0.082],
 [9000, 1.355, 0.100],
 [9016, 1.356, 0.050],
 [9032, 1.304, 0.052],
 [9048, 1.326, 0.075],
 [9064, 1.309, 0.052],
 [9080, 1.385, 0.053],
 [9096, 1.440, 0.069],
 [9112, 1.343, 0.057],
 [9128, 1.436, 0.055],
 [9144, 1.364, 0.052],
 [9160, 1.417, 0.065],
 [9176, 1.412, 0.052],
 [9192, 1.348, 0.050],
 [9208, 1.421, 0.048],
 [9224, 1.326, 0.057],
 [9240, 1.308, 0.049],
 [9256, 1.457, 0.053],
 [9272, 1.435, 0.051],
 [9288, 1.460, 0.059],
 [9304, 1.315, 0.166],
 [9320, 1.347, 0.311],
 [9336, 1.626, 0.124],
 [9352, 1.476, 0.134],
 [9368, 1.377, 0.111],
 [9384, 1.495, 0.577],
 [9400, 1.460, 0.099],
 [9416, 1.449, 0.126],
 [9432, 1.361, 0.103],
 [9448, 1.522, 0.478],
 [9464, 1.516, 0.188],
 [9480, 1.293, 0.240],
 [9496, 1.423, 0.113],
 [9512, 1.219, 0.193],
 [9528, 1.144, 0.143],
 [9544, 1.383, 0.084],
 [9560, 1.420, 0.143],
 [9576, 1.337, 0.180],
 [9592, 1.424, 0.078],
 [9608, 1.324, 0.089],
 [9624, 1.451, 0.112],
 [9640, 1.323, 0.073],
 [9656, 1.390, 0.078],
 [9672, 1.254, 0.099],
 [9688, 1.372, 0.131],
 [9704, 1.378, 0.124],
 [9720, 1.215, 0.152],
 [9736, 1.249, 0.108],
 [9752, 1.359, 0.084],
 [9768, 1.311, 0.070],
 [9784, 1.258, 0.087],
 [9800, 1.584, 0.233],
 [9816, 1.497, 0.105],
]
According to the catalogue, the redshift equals 0.243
